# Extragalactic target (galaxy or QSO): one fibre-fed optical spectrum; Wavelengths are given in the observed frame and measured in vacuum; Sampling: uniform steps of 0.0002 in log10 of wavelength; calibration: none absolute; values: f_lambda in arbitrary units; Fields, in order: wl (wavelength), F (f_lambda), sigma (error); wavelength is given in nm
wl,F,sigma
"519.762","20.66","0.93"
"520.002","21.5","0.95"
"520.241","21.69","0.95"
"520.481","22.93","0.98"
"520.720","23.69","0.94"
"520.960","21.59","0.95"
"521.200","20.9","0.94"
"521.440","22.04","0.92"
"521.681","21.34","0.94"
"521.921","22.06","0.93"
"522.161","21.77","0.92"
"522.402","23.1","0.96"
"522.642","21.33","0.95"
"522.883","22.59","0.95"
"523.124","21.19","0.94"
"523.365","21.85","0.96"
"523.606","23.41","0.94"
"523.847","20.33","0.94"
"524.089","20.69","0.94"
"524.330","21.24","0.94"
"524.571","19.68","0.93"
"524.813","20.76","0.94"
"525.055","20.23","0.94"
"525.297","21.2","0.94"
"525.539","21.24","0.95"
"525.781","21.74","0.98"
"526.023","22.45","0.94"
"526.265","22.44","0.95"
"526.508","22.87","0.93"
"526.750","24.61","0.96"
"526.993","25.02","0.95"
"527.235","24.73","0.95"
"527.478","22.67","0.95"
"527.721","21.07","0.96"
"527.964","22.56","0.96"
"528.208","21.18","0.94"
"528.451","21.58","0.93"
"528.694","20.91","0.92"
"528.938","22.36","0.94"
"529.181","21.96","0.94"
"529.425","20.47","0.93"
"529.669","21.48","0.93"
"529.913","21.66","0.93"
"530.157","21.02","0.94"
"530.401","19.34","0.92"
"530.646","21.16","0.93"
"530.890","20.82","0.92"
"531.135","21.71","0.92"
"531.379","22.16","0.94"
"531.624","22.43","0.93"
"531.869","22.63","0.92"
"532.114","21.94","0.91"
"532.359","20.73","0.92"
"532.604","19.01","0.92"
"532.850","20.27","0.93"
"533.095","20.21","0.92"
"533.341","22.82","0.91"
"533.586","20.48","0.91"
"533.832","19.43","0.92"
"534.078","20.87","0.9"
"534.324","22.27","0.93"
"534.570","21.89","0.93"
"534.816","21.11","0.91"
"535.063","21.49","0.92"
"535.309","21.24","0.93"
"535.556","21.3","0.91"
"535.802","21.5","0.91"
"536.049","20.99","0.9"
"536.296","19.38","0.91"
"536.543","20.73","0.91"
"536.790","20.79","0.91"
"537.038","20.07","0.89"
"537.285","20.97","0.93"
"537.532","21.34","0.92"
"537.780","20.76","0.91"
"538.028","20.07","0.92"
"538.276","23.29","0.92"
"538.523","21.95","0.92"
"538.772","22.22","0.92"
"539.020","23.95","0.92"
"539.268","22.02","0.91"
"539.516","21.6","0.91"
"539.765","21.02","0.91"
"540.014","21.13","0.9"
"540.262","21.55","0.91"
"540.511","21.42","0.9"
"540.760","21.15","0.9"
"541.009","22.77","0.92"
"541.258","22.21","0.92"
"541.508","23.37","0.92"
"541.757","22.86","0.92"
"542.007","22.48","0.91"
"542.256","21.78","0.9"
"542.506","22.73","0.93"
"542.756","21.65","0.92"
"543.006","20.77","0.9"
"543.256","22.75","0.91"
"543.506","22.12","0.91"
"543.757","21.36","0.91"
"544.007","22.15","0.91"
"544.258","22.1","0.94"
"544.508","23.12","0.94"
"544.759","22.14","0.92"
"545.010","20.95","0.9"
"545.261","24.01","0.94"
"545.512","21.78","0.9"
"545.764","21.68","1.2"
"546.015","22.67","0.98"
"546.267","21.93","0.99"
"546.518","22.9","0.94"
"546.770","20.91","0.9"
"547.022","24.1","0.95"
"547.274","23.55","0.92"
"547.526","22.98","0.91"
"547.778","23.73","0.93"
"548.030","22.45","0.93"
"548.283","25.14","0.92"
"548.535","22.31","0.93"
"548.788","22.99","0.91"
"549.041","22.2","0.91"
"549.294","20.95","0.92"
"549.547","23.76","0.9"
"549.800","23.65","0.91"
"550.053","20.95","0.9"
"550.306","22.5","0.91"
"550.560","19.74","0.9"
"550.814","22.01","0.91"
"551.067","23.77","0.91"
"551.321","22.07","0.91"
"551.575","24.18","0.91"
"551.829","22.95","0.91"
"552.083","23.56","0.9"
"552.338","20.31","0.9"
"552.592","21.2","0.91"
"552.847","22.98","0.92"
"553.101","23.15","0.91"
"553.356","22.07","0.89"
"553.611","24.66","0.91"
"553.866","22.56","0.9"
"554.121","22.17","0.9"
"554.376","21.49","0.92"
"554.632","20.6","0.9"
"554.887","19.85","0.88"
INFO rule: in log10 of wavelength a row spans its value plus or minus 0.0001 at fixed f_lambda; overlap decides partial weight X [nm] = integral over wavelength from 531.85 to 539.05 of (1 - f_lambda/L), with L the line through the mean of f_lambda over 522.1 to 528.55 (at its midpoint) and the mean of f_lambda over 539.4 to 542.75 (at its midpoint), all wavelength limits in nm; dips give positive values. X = 0.28 nm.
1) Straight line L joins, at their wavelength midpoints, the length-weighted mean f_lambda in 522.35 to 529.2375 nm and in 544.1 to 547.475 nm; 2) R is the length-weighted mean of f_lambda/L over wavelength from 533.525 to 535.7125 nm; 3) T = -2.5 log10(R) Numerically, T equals 0.05 mag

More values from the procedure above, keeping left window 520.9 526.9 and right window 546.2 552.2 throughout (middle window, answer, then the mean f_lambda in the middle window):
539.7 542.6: 0.02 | 22.1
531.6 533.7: 0.05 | 21.1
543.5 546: 0.02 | 22.2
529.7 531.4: 0.05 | 21.1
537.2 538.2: 0.07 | 20.9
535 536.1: 0.04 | 21.3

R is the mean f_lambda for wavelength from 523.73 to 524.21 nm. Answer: 20.5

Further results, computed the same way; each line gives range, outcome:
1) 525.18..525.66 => 21.2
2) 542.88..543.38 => 21.8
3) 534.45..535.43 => 21.4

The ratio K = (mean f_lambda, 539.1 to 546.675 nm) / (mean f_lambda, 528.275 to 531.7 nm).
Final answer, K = 1.03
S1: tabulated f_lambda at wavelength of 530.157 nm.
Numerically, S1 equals 21.02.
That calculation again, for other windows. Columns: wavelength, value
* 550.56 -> 19.74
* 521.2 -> 20.9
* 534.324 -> 22.27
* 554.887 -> 19.85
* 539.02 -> 23.95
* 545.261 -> 24.01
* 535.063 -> 21.49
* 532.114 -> 21.94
